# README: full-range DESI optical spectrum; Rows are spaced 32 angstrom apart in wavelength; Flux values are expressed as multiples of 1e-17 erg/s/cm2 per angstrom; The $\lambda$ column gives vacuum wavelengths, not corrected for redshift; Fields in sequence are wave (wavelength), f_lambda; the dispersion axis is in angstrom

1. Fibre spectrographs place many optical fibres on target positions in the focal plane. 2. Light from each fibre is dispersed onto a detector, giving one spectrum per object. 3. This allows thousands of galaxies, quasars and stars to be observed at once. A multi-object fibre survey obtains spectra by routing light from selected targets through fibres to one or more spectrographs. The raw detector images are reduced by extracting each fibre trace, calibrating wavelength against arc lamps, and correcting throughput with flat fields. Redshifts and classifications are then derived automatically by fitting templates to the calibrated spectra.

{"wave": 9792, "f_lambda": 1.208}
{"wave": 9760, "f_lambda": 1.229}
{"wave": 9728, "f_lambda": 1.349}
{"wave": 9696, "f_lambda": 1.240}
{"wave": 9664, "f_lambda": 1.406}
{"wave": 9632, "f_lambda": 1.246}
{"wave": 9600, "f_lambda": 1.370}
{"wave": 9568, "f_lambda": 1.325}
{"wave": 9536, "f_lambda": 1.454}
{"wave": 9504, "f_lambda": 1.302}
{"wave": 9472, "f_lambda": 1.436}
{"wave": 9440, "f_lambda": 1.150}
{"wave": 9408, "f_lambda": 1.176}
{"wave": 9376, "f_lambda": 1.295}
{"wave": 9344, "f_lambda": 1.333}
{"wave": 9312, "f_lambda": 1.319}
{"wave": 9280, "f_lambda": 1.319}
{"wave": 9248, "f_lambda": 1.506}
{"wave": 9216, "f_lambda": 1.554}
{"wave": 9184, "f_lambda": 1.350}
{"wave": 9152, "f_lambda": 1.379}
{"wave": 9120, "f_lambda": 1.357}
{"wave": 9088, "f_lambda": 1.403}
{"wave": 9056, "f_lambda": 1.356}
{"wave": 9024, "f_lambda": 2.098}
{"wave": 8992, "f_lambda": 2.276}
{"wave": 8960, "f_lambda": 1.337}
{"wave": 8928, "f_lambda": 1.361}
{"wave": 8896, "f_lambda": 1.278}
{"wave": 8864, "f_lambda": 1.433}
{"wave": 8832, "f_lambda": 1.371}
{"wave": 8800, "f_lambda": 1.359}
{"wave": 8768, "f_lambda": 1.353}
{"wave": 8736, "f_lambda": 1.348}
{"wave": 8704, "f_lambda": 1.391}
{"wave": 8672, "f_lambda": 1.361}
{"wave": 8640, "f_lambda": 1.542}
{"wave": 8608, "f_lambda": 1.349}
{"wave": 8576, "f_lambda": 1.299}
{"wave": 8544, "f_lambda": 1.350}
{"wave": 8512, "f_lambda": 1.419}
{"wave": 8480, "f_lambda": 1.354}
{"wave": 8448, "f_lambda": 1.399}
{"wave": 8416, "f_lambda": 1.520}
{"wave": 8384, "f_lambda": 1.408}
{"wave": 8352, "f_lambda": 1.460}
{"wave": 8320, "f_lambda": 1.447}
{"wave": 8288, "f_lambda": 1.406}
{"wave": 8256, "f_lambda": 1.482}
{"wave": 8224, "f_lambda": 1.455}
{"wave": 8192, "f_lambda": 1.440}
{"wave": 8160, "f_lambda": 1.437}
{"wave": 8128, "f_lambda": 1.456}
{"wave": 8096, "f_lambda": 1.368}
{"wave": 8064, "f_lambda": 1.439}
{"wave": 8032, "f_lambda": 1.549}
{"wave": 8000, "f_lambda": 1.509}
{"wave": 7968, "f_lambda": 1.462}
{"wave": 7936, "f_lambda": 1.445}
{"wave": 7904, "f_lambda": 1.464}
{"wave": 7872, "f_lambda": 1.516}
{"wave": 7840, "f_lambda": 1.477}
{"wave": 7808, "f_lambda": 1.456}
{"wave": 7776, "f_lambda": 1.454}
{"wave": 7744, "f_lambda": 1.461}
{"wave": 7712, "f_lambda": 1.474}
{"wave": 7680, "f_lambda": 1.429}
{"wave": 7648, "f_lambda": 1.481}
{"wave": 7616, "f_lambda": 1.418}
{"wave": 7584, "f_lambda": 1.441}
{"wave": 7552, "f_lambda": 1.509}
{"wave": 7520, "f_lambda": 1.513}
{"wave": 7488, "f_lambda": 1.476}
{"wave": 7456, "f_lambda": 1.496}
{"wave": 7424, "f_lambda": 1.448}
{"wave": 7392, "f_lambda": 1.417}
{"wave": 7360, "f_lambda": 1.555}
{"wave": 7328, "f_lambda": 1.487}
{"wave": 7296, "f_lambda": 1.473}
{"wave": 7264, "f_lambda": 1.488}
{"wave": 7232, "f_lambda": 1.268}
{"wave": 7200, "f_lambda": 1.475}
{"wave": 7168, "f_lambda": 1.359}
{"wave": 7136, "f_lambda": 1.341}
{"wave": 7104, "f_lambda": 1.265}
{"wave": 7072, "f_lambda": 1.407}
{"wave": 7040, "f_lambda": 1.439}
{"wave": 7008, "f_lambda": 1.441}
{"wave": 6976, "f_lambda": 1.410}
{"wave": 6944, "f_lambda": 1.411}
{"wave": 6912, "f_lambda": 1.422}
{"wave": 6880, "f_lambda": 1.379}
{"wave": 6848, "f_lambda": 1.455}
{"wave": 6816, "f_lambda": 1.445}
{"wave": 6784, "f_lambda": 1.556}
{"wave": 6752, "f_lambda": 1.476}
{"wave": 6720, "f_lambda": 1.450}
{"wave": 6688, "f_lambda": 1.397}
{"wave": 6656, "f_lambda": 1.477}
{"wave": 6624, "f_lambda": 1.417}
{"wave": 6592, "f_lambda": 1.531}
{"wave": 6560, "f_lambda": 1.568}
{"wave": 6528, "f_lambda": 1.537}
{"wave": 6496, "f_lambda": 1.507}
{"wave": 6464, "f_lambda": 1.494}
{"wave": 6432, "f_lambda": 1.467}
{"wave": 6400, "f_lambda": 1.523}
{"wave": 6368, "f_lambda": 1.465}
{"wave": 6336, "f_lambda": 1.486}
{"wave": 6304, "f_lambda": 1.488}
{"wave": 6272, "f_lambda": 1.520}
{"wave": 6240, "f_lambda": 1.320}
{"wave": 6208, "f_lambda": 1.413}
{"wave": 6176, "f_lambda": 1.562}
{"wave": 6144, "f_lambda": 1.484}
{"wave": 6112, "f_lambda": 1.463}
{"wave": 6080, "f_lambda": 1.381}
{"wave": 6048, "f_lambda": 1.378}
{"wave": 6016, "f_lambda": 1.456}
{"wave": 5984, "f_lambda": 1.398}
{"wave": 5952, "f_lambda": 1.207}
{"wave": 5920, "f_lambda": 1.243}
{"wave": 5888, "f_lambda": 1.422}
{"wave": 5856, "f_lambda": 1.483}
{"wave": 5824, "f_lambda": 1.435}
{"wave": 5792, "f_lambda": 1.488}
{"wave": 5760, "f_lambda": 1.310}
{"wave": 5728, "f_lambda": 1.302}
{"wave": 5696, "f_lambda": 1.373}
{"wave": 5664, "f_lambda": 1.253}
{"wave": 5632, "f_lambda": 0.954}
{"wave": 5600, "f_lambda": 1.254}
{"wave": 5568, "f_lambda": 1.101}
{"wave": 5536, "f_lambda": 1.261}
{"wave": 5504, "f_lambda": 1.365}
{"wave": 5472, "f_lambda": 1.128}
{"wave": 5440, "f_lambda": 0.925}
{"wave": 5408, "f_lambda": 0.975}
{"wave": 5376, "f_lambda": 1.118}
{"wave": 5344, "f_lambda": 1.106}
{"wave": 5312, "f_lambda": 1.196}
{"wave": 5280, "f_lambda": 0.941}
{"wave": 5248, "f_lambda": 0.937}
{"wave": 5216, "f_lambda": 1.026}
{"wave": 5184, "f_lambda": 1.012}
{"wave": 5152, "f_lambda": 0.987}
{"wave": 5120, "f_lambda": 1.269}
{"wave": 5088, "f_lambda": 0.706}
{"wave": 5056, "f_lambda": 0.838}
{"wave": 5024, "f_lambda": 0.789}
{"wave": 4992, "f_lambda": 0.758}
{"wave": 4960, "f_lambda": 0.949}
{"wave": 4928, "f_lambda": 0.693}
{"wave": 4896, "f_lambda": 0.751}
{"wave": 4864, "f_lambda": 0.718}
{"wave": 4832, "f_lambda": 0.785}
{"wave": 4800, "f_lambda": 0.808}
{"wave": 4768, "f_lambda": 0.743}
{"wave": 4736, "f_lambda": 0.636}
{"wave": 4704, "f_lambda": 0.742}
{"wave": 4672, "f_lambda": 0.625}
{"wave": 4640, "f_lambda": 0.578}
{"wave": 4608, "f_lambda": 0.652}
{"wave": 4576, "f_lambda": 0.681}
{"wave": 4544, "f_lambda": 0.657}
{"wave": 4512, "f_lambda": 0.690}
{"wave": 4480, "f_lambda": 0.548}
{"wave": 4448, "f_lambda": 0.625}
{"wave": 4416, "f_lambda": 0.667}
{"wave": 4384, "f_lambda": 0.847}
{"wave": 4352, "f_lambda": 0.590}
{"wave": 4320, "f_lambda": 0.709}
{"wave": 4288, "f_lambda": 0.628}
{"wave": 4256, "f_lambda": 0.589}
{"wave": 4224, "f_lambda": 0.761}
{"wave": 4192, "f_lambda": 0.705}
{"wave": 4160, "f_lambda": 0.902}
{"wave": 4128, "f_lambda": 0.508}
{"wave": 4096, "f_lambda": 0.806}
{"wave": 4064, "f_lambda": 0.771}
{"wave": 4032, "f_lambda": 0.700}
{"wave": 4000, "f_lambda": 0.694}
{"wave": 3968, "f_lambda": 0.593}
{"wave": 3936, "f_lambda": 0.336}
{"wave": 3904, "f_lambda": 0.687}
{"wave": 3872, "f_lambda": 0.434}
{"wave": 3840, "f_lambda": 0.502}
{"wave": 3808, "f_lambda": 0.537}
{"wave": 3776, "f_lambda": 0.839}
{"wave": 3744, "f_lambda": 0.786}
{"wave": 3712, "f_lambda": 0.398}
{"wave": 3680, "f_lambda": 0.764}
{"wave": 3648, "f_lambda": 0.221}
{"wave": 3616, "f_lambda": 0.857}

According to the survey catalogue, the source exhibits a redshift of 0.37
